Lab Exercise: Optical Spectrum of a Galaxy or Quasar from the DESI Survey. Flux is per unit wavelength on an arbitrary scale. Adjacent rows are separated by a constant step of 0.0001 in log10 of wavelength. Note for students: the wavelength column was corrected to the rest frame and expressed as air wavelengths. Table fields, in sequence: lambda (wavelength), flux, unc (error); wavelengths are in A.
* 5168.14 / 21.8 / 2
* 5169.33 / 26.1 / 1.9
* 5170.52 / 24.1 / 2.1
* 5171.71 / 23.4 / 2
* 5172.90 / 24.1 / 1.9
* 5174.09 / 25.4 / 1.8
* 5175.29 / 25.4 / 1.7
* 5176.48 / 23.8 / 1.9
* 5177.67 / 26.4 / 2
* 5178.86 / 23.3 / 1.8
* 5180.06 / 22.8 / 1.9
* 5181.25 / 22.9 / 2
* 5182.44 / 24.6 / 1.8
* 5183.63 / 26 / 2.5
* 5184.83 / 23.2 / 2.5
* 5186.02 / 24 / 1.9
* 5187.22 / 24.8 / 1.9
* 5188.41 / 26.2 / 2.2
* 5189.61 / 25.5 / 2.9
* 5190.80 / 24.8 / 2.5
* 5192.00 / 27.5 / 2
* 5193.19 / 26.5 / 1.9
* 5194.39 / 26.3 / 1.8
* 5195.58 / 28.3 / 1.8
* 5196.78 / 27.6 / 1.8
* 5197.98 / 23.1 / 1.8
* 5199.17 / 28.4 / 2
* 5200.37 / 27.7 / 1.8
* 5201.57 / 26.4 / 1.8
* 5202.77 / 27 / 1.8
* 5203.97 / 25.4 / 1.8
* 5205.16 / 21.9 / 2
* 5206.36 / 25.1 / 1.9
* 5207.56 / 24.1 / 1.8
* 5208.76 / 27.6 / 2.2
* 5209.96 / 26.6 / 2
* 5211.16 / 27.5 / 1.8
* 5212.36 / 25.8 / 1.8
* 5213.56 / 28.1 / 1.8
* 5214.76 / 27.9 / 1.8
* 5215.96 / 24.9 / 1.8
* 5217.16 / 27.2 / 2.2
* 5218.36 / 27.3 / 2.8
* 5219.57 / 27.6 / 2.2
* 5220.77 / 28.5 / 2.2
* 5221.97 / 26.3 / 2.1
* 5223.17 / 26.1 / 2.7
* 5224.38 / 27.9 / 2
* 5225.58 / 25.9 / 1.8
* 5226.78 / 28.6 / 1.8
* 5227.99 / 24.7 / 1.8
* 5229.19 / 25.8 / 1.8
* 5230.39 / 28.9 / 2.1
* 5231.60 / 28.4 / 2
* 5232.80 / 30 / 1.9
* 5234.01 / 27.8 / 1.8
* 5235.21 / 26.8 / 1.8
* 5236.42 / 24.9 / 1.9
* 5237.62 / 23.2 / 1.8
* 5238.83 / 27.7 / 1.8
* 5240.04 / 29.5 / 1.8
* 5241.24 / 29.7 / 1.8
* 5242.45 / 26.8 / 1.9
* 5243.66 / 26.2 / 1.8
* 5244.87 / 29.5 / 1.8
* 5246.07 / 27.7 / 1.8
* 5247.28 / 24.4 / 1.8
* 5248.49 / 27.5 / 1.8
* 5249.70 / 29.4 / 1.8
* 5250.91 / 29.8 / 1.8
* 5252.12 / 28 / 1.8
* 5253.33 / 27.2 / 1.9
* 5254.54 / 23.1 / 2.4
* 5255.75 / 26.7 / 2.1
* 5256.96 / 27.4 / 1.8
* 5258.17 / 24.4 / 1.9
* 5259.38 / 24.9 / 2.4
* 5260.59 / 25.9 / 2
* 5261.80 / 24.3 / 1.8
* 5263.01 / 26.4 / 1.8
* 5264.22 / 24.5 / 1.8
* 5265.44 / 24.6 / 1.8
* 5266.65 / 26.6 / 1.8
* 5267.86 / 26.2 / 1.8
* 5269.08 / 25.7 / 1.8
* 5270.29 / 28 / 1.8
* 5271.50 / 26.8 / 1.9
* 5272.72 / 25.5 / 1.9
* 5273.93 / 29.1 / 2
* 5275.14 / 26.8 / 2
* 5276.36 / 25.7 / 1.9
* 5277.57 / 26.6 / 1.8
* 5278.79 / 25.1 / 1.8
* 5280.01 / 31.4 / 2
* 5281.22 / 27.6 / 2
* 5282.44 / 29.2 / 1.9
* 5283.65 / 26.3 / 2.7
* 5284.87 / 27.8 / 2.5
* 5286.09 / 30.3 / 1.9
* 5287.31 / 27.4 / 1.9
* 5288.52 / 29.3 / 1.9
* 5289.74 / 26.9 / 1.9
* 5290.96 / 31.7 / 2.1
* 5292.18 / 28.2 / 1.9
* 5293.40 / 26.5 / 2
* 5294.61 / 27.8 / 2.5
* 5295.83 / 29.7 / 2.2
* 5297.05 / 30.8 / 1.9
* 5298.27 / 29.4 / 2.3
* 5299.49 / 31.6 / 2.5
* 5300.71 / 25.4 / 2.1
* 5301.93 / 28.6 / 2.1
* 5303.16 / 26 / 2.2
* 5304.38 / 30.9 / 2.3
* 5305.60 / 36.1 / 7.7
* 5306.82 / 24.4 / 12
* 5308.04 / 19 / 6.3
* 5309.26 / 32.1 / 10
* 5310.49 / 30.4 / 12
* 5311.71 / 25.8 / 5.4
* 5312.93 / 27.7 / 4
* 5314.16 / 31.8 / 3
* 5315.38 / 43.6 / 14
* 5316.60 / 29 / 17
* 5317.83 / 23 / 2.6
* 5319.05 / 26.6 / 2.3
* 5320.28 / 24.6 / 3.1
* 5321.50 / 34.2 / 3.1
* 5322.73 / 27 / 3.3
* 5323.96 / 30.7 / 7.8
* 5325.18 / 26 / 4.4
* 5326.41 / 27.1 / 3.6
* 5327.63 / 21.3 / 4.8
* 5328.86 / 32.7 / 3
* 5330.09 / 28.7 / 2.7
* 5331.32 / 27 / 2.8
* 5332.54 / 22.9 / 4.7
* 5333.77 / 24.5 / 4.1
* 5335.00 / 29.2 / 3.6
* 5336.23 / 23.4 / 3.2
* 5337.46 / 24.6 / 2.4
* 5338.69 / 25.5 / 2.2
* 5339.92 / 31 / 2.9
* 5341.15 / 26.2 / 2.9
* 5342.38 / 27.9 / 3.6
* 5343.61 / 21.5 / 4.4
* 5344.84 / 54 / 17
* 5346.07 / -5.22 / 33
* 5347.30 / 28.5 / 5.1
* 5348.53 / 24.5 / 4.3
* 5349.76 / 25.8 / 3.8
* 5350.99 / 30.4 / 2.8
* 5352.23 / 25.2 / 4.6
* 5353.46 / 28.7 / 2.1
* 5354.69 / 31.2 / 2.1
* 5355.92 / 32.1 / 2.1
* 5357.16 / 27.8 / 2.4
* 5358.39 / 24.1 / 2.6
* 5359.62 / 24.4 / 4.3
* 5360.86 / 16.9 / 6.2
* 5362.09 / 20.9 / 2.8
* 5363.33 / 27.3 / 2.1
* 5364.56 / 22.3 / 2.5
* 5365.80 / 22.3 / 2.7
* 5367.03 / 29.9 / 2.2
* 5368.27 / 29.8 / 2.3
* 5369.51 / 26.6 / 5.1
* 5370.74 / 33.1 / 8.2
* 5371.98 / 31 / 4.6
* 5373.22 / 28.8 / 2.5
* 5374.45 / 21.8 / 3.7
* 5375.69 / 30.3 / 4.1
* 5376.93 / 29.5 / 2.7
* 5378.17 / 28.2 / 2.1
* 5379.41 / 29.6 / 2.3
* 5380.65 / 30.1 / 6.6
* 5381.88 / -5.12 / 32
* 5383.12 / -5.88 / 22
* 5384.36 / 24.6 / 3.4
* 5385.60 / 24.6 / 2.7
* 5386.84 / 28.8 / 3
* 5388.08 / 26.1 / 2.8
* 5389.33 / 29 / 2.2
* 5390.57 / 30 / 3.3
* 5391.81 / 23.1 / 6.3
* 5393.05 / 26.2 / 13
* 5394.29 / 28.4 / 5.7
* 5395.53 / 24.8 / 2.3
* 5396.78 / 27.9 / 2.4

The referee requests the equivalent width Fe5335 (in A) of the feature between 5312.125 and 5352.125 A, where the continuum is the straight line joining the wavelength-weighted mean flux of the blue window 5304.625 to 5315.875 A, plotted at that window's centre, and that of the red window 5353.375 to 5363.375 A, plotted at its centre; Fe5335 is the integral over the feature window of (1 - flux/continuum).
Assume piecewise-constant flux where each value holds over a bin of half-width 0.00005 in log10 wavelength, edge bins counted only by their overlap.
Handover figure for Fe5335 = 1.1 A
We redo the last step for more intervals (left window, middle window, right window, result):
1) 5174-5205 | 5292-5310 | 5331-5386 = -2.3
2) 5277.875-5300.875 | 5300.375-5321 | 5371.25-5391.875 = -0.8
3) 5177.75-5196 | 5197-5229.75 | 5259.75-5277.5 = -1.3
